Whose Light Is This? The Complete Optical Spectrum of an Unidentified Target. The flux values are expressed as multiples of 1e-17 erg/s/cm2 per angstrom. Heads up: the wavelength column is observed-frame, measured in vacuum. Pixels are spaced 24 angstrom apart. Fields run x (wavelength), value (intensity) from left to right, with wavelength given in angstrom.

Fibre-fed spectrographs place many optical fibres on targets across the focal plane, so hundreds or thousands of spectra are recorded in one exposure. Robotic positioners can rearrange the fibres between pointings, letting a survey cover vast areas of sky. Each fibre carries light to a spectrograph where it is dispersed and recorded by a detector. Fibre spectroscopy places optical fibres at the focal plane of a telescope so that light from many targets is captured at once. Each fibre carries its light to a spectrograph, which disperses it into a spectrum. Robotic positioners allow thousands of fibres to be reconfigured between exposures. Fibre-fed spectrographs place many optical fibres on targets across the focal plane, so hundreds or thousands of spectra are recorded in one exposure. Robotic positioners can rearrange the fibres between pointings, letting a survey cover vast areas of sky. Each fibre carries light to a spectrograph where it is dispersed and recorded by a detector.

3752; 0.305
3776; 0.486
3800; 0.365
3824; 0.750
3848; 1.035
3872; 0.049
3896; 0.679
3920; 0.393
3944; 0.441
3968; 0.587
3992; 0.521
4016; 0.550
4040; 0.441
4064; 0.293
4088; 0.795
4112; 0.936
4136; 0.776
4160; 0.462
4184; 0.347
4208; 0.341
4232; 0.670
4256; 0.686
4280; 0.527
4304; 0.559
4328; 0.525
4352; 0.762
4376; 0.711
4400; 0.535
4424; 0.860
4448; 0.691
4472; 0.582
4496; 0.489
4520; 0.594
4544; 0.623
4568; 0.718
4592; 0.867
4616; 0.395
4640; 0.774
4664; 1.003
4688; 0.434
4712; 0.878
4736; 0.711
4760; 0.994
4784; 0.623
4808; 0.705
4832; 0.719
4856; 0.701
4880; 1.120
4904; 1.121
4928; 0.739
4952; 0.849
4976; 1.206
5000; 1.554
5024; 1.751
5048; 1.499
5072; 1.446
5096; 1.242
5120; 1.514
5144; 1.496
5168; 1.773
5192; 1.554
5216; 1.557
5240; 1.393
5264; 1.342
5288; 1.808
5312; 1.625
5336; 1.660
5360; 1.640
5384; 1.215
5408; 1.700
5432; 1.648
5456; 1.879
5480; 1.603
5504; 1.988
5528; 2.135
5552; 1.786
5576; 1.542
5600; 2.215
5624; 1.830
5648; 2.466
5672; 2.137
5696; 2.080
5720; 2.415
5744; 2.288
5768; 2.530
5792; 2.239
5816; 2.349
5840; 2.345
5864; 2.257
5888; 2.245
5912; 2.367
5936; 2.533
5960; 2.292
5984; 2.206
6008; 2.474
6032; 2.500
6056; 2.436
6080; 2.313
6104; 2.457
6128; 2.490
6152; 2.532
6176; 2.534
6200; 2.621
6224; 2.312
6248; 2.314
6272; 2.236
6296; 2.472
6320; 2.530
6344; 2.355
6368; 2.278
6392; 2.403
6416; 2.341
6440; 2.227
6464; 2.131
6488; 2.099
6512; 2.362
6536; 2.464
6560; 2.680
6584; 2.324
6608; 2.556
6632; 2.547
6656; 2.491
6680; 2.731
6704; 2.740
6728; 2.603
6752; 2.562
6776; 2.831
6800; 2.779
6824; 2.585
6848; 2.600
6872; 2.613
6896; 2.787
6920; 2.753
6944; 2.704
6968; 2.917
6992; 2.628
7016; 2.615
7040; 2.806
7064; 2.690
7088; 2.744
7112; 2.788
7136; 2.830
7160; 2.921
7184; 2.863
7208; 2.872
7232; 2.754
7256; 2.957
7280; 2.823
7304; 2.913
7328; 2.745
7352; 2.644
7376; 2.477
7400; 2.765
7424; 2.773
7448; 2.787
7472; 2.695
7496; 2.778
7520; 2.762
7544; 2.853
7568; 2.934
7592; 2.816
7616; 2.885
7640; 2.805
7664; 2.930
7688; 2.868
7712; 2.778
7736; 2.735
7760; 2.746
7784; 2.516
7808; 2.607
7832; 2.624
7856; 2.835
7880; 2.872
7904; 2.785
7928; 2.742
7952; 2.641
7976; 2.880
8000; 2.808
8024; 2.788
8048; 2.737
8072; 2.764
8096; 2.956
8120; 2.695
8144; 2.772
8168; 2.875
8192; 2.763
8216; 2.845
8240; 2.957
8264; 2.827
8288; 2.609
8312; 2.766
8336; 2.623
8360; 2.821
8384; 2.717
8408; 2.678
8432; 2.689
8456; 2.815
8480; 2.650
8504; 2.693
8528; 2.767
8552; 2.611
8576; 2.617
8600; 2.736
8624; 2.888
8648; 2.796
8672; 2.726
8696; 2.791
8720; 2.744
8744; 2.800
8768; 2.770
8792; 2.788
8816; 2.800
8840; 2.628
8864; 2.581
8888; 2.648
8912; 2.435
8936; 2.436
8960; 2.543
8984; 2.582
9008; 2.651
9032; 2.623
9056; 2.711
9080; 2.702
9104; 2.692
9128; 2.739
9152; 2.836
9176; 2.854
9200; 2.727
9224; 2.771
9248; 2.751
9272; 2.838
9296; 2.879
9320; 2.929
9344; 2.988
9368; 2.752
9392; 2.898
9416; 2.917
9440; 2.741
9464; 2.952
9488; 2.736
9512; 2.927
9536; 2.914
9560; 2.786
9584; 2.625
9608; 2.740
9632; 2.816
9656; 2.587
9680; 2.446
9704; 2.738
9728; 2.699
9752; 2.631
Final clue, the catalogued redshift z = 0.250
